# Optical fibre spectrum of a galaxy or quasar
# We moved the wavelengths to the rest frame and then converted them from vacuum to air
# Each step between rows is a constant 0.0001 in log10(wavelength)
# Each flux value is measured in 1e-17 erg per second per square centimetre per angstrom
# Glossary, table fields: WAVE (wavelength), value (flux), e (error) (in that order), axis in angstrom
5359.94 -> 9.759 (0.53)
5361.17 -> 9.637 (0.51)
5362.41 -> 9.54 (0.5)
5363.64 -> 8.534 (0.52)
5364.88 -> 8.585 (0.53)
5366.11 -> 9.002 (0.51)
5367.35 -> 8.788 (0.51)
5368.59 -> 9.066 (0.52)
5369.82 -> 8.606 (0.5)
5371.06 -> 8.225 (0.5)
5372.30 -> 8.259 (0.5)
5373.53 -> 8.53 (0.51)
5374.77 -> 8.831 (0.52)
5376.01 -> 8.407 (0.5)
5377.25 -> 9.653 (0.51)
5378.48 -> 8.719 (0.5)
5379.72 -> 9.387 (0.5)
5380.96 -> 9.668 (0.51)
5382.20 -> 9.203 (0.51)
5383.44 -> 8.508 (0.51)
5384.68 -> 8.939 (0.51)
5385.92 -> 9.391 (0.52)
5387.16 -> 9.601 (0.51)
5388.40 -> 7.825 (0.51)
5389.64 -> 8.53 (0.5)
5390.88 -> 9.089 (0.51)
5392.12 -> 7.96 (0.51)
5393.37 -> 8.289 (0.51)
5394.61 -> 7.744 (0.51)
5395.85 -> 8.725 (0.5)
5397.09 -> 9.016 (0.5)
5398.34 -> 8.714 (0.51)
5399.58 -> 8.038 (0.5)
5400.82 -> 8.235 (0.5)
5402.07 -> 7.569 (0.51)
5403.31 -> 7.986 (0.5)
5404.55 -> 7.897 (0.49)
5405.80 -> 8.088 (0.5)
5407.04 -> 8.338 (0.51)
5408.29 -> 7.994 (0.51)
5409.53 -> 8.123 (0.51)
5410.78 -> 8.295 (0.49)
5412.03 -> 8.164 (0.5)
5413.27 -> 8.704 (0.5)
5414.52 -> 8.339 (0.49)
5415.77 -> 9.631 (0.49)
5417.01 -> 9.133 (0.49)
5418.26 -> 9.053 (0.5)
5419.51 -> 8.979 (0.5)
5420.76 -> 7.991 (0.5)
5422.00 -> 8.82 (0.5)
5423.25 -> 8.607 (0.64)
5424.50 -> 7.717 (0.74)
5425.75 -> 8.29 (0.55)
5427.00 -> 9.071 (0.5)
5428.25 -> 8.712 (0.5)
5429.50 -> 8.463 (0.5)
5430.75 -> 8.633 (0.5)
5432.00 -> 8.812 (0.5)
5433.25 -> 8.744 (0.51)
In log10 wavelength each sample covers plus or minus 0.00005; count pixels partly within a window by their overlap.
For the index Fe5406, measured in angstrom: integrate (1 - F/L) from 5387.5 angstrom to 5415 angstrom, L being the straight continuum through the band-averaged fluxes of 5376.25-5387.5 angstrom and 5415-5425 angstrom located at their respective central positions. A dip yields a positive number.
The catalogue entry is 2.1 angstrom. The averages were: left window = 9.19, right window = 8.75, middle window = 8.27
